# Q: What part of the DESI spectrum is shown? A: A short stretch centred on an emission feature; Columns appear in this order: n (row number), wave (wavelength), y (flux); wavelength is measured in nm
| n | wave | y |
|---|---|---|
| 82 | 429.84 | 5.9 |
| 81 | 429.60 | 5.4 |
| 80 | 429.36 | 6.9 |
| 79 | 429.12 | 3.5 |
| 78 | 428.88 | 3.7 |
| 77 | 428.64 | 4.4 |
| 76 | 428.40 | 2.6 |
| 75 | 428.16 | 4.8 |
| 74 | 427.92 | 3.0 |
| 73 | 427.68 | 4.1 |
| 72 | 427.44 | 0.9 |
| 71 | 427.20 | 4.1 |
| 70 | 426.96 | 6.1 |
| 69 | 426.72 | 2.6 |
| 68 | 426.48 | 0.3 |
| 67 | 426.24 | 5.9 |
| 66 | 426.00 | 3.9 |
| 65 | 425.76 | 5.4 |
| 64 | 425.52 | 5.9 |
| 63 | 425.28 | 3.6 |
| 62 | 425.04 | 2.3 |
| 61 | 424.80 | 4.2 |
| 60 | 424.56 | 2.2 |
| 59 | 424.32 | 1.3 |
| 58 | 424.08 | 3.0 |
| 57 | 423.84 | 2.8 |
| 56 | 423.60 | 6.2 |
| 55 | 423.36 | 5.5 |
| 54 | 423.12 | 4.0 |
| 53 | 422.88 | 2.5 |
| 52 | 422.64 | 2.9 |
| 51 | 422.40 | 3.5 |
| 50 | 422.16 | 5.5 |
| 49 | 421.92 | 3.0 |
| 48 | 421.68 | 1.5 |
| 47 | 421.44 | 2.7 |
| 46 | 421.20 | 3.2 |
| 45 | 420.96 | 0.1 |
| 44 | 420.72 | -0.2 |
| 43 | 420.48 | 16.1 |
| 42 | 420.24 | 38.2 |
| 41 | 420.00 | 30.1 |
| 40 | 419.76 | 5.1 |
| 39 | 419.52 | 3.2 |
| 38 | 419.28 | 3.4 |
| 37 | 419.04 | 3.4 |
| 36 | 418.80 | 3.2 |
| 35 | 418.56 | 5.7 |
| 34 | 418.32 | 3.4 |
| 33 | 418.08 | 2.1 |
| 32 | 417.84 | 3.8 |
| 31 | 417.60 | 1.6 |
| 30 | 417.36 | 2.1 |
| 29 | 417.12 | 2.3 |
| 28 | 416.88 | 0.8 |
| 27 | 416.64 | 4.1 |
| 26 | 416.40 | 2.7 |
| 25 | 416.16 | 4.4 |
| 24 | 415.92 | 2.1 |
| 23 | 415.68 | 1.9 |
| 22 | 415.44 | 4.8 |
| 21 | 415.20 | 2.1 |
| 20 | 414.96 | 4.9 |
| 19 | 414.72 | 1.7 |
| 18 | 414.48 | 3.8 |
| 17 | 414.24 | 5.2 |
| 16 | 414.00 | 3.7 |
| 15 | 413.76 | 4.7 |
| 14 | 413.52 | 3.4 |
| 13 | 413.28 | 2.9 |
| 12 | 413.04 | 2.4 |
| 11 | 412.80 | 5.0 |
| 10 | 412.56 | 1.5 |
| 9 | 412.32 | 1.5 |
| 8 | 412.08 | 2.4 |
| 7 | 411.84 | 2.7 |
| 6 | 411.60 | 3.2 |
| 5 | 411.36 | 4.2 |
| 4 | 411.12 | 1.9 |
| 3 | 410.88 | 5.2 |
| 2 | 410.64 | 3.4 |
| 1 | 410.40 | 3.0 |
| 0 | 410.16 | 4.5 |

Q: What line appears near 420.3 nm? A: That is [O II] 3727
